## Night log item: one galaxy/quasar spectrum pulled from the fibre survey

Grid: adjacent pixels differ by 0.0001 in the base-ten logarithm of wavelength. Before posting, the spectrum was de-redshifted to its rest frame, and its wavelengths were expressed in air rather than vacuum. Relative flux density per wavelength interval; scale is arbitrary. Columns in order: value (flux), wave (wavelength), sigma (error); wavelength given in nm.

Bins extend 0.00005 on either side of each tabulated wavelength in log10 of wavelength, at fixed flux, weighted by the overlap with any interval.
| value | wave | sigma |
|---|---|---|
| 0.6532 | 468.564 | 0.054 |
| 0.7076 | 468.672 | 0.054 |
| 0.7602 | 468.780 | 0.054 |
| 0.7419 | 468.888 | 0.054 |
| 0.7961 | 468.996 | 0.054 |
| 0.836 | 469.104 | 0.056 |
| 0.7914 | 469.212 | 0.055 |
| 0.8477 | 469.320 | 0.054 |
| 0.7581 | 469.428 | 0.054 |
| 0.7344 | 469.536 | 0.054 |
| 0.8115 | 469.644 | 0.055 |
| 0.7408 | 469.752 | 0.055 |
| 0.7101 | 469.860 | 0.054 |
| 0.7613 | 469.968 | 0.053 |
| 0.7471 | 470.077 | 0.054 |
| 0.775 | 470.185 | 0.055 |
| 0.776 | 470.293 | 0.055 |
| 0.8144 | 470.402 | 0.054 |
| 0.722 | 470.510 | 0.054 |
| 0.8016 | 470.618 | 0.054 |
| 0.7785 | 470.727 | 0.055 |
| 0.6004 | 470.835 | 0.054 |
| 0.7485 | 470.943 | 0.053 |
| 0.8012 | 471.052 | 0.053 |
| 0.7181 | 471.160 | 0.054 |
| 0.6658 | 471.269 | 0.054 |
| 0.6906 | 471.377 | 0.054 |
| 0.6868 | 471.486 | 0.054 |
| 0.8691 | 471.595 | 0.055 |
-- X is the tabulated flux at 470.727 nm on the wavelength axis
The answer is 0.7785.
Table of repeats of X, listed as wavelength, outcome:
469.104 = 0.836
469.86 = 0.7101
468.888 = 0.7419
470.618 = 0.8016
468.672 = 0.7076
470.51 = 0.722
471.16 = 0.7181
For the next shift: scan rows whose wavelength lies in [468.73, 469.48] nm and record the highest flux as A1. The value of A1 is 0.8477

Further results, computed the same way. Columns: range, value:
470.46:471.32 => 0.8016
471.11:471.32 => 0.7181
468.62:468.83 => 0.7602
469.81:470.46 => 0.8144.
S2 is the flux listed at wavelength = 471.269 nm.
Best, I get 0.6658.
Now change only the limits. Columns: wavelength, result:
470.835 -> 0.6004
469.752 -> 0.7408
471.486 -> 0.6868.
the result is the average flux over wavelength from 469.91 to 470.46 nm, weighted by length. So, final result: 0.773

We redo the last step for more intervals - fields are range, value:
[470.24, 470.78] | 0.778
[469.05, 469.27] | 0.815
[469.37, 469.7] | 0.77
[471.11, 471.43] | 0.691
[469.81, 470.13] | 0.739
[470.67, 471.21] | 0.73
